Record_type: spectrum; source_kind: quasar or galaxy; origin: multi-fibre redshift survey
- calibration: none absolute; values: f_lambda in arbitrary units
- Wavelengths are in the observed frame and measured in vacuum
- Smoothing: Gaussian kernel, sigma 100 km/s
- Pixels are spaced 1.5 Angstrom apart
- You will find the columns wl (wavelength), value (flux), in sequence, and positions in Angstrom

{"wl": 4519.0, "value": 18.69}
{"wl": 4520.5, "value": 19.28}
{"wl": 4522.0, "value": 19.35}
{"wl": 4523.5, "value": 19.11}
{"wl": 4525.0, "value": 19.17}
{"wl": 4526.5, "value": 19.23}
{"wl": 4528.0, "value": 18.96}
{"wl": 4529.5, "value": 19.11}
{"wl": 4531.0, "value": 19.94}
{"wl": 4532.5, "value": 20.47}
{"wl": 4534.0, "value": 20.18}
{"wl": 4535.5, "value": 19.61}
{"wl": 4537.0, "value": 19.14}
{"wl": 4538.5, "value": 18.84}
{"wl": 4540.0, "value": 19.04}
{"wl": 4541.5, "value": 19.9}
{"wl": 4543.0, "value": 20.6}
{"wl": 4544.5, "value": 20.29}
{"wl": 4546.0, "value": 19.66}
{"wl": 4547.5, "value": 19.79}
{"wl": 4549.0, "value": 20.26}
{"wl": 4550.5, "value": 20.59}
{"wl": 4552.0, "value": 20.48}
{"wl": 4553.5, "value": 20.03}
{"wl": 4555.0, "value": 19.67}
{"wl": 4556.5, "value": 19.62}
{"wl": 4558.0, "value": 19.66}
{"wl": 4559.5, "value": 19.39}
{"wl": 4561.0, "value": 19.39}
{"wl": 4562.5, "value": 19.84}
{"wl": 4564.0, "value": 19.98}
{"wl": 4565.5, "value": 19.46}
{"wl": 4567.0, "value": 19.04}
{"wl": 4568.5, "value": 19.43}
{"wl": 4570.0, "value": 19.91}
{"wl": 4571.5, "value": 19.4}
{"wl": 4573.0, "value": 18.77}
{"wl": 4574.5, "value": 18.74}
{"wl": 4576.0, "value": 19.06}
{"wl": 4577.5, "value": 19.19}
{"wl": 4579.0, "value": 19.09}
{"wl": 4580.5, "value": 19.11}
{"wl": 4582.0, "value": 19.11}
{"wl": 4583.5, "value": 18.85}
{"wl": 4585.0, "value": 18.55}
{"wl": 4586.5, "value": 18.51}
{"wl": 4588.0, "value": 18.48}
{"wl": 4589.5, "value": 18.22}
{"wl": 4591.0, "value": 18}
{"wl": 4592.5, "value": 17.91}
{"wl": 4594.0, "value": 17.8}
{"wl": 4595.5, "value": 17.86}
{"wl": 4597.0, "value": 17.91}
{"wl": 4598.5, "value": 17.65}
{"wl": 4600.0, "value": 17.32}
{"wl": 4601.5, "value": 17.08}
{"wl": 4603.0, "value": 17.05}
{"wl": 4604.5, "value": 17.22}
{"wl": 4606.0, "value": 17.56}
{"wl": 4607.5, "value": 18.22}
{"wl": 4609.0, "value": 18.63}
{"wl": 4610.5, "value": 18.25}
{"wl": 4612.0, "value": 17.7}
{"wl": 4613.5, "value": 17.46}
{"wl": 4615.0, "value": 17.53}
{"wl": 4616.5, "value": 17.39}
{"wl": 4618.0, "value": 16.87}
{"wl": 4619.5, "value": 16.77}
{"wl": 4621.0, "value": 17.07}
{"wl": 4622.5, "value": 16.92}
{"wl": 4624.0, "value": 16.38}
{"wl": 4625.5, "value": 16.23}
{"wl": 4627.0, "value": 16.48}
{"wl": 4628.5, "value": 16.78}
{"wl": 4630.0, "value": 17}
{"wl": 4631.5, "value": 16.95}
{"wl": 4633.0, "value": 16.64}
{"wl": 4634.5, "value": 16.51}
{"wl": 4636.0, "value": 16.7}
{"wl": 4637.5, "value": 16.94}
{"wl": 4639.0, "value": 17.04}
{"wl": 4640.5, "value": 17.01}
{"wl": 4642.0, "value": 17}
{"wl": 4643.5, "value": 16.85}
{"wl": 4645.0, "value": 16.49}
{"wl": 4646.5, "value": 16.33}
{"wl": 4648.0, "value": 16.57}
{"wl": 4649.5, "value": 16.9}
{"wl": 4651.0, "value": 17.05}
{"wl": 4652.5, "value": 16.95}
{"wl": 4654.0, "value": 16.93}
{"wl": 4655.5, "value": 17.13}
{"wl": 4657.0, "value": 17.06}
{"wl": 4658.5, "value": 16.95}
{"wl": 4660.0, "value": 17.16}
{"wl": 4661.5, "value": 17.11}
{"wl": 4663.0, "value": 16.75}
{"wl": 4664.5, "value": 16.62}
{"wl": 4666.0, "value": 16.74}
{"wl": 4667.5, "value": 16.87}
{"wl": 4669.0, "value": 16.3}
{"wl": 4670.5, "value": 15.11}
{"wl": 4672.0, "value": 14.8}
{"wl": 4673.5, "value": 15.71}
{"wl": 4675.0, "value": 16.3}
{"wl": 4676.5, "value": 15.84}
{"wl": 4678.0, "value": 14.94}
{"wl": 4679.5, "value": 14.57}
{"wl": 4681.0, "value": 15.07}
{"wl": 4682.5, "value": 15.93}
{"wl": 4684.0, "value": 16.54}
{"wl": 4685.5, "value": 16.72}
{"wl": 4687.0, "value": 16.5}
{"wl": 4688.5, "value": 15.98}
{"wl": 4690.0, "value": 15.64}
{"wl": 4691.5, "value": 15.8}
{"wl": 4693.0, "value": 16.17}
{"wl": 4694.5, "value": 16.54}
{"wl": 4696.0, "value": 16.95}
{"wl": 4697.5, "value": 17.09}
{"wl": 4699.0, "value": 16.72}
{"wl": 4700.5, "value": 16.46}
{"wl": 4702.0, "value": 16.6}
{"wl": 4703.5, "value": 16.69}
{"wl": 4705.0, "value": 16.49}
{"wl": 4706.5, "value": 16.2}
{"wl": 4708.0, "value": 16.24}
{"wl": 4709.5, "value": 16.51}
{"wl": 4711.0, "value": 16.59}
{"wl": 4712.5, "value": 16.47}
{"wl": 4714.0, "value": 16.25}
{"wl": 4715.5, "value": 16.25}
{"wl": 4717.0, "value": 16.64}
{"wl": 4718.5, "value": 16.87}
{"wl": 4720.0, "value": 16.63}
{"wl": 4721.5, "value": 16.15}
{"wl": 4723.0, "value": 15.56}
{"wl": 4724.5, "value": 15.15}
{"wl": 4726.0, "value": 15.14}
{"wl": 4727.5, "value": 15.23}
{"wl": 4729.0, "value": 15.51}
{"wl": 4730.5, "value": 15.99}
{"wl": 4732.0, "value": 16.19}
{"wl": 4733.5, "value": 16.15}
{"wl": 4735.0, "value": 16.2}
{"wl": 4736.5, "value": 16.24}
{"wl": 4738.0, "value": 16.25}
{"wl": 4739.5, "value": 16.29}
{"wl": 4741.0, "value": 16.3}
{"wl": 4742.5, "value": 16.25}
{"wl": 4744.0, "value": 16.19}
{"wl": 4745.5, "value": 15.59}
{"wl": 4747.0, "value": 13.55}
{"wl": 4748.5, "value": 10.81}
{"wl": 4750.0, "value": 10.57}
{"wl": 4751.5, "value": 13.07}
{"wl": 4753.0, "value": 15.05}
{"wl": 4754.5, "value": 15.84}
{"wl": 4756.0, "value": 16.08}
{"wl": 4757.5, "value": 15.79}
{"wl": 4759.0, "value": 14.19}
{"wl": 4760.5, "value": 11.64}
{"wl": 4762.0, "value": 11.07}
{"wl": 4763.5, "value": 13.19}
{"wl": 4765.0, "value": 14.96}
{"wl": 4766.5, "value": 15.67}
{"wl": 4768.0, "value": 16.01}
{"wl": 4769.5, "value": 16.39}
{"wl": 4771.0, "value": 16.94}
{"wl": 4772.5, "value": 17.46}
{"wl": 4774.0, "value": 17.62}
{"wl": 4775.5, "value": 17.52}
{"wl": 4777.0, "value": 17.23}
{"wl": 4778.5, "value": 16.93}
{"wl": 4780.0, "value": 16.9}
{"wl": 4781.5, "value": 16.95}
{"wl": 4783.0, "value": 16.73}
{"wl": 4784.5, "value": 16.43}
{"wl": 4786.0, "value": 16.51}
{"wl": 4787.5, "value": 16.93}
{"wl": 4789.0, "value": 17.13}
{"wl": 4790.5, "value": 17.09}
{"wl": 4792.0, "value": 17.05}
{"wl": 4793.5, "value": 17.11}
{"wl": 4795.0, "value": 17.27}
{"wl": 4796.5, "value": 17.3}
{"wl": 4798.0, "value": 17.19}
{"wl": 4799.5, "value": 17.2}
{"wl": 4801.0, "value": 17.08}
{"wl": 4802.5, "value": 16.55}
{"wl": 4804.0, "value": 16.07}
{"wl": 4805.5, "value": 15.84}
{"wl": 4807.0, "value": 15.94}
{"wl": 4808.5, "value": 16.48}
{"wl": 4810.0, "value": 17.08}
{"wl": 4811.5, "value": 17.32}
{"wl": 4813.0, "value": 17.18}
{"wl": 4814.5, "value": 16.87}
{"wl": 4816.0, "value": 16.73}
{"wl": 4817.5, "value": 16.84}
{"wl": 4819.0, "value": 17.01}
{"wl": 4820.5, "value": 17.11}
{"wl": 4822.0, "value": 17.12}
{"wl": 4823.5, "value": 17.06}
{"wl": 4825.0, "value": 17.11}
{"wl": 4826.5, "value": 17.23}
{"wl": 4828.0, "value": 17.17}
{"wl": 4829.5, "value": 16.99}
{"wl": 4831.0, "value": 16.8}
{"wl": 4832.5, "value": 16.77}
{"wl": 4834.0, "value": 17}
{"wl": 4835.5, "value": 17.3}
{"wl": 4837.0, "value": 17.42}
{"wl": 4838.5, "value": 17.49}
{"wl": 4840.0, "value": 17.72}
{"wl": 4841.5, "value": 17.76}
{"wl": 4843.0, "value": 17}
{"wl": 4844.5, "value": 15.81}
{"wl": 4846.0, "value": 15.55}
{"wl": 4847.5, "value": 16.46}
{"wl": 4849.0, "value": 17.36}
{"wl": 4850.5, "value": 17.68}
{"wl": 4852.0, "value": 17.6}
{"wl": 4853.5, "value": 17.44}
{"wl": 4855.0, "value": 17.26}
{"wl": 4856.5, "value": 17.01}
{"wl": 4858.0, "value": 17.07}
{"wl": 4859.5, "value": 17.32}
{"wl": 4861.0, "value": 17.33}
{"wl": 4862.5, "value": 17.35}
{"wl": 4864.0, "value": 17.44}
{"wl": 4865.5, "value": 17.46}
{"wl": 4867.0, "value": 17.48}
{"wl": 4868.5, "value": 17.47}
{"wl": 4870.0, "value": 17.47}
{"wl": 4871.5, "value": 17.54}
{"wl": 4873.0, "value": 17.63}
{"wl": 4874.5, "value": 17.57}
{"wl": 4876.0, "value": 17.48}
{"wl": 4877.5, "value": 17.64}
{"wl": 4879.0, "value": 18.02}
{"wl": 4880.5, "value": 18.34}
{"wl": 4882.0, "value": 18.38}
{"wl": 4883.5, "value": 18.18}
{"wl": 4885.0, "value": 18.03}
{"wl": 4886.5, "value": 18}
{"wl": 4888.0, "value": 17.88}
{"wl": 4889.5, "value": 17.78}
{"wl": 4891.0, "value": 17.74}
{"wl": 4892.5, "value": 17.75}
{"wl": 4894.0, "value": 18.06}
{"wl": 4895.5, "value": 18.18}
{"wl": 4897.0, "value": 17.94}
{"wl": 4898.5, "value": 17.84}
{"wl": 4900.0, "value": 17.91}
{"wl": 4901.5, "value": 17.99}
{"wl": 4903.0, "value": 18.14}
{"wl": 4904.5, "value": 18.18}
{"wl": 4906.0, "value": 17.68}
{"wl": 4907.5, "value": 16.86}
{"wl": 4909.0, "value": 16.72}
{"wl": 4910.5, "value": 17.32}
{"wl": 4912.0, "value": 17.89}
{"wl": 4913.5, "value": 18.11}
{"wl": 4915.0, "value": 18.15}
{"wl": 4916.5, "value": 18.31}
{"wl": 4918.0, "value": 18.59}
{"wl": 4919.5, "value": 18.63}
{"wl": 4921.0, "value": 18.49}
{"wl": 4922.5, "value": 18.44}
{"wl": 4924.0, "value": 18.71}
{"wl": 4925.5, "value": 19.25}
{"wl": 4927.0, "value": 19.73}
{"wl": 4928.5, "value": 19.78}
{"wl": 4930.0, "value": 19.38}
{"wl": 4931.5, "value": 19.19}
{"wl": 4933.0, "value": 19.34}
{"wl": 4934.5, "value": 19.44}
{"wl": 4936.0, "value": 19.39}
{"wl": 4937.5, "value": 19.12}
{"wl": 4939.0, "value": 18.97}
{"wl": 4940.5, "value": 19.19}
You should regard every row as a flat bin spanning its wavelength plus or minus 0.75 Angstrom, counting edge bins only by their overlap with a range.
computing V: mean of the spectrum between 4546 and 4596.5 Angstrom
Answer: 19.2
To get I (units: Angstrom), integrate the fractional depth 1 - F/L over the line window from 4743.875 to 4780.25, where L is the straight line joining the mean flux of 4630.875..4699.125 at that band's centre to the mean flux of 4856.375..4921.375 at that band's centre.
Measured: 4.3 Angstrom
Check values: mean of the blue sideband 16.4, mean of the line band 15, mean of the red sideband 17.8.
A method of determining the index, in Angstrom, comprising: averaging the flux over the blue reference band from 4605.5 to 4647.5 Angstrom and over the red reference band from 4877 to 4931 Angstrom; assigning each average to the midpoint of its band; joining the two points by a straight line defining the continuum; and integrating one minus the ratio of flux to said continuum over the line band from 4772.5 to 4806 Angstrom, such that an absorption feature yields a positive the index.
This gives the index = 1.4 Angstrom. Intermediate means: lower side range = 17.1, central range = 17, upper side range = 18.2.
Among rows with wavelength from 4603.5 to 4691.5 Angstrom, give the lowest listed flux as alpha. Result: 14.57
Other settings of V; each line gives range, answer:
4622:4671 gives 16.7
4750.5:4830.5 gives 16.3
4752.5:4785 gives 15.8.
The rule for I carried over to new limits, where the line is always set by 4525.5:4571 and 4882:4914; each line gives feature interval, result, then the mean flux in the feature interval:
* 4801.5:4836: 2.7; 16.8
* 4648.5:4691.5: 6.3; 16.3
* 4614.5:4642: 3.5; 16.8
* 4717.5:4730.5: 2.0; 15.8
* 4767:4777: 0.8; 17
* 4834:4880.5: 1.9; 17.3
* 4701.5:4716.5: 1.9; 16.4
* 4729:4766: 7.7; 14.7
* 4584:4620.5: 3.1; 17.8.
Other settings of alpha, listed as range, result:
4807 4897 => 15.55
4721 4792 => 10.57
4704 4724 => 15.56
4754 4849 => 11.07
